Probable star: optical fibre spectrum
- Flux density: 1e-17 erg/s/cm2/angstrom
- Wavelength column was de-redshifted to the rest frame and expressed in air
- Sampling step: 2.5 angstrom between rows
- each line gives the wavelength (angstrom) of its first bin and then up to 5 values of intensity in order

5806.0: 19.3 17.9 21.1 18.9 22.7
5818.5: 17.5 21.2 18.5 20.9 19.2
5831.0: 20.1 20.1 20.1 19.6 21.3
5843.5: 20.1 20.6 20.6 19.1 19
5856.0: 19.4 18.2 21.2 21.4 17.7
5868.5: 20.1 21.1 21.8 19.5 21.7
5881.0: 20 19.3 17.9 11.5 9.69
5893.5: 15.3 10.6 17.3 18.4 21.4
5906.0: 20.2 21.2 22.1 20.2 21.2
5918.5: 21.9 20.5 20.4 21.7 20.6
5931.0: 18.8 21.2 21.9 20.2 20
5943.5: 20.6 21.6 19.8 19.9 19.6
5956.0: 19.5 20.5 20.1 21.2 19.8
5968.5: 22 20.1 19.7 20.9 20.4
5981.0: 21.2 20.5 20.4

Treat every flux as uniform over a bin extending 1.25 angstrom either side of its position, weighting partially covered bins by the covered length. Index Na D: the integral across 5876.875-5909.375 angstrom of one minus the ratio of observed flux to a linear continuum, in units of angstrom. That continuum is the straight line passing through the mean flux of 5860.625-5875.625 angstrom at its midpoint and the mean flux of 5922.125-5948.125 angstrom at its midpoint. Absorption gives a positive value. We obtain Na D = 5.20 angstrom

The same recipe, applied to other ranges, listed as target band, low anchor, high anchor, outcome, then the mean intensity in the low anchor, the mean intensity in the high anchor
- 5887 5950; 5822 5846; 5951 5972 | 3.4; 20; 20.3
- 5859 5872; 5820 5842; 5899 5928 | 0.1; 20.1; 20.7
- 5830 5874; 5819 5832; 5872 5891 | -2.3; 19.8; 18.2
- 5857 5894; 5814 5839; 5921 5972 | 3.1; 20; 20.5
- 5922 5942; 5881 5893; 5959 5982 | -2.8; 15.2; 20.6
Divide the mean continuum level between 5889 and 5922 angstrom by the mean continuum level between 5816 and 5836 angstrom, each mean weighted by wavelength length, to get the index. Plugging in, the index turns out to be 0.92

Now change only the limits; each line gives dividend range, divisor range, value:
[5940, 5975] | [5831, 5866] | 1.02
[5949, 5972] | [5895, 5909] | 1.12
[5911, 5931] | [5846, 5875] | 1.04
